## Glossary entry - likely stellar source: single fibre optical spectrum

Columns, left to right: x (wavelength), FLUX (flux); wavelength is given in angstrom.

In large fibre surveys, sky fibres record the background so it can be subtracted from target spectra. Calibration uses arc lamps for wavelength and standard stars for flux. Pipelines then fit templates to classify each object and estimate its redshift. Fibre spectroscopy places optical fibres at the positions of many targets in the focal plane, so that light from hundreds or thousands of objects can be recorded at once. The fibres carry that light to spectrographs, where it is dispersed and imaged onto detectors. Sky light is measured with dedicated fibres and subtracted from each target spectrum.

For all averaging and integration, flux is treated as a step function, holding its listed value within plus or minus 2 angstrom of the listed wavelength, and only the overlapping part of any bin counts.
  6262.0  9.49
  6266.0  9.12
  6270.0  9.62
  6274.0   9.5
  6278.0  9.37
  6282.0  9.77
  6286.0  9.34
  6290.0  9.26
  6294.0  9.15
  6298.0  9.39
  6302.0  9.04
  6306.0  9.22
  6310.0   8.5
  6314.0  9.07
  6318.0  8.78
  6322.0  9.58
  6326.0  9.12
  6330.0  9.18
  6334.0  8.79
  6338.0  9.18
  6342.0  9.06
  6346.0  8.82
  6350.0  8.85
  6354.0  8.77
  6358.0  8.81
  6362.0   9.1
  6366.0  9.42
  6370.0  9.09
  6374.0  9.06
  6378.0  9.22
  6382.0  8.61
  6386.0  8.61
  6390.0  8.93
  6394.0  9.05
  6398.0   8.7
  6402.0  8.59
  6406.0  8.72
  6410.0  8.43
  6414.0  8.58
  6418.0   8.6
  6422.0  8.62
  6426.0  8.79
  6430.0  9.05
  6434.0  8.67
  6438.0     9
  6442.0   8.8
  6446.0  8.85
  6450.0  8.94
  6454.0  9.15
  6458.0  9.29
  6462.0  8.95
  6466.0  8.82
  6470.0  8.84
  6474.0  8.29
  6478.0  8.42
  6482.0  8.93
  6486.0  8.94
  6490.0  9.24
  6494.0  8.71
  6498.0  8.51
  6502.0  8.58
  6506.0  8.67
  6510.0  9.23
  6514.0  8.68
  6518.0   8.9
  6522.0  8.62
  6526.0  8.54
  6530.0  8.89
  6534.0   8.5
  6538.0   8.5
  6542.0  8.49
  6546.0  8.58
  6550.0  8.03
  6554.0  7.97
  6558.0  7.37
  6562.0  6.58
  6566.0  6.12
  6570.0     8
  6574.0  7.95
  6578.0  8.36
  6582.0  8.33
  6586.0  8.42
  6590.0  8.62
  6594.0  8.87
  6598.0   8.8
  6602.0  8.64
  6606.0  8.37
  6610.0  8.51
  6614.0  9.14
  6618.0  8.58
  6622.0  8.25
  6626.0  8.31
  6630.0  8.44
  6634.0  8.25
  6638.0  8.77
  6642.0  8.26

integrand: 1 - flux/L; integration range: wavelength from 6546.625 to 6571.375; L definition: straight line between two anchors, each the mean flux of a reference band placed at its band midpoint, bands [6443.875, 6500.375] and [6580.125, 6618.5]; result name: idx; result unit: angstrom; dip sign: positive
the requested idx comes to 3.7 angstrom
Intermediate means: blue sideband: 8.85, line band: 7.4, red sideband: 8.63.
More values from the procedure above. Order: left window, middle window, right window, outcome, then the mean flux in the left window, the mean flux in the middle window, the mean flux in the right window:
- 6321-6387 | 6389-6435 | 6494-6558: 0.7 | 9.01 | 8.72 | 8.55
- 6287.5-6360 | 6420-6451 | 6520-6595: -0.8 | 9.03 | 8.84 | 8.13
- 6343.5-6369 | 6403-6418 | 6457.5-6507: 0.5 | 8.97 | 8.58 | 8.77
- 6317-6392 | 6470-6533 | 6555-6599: -3.4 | 9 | 8.74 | 7.93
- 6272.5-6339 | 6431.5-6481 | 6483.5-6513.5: 0.4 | 9.19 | 8.84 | 8.83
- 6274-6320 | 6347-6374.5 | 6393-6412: -0.4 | 9.19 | 9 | 8.68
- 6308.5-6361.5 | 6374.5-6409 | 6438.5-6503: 0.4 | 8.97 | 8.8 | 8.84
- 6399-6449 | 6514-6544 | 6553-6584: -2.8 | 8.73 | 8.64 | 7.57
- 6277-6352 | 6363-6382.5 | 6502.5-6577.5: -0.5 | 9.13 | 9.12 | 8.21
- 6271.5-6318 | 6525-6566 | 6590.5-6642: 3.2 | 9.22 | 8.04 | 8.57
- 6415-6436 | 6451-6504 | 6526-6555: -1.3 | 8.74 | 8.82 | 8.45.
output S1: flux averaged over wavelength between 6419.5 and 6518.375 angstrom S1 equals 8.83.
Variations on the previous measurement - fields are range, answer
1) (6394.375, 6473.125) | 8.81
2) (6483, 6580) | 8.34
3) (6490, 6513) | 8.78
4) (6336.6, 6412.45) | 8.89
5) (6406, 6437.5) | 8.7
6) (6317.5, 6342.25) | 9.12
